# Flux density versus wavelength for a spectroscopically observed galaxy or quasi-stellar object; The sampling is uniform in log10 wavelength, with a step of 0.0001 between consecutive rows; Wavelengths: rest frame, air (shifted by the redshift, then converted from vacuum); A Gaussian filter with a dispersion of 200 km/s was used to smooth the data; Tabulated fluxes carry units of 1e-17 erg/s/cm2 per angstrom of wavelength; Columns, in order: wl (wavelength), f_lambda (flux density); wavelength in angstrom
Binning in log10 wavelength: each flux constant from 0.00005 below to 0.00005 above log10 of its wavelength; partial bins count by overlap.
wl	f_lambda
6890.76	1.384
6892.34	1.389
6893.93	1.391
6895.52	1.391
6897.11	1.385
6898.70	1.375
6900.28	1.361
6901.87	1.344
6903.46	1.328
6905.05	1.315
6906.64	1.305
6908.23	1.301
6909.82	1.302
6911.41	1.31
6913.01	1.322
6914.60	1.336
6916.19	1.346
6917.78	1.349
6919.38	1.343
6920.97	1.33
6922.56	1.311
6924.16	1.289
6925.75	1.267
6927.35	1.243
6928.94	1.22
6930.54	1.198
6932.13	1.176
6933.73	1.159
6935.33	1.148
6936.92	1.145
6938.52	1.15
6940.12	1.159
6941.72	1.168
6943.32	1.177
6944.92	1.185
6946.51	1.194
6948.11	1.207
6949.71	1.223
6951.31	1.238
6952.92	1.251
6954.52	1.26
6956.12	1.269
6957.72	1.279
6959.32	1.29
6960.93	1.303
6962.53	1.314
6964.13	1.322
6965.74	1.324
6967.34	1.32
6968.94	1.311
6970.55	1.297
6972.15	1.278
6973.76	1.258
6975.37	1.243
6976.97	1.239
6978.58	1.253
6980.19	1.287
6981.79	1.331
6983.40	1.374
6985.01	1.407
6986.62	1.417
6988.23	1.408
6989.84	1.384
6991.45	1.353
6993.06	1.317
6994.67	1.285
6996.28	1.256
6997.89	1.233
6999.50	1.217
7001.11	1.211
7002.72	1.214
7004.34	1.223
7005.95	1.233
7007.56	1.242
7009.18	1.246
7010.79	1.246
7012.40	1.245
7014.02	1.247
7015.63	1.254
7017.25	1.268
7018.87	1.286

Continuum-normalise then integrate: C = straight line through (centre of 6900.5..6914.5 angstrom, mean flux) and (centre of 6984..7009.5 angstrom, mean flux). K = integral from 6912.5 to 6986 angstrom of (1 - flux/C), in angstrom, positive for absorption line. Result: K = 2.4 angstrom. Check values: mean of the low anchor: 1.32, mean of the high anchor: 1.29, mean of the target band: 1.26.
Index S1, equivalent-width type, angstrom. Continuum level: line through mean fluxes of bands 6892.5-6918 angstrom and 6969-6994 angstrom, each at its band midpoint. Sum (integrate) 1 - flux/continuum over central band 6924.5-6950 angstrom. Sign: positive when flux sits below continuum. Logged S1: 2.75 angstrom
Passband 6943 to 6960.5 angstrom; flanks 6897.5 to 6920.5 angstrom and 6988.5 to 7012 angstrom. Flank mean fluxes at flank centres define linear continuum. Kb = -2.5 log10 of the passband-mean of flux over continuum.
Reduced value 0.055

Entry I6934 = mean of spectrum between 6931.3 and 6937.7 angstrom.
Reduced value 1.16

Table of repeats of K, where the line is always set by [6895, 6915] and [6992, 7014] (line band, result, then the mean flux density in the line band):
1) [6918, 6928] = 0.1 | 1.3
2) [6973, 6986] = -0.3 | 1.3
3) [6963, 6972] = -0.2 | 1.31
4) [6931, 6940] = 1.0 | 1.16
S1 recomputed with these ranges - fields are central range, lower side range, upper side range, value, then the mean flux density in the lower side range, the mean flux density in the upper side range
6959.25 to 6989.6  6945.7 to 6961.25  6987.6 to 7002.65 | -1.1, 1.25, 1.29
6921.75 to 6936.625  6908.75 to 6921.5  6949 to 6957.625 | 0.9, 1.33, 1.25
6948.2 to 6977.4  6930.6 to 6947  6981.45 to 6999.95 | -0.8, 1.17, 1.33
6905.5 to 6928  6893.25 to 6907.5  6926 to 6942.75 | -0.7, 1.35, 1.18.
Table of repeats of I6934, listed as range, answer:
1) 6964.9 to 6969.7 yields 1.32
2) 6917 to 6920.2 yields 1.34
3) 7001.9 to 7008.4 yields 1.23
